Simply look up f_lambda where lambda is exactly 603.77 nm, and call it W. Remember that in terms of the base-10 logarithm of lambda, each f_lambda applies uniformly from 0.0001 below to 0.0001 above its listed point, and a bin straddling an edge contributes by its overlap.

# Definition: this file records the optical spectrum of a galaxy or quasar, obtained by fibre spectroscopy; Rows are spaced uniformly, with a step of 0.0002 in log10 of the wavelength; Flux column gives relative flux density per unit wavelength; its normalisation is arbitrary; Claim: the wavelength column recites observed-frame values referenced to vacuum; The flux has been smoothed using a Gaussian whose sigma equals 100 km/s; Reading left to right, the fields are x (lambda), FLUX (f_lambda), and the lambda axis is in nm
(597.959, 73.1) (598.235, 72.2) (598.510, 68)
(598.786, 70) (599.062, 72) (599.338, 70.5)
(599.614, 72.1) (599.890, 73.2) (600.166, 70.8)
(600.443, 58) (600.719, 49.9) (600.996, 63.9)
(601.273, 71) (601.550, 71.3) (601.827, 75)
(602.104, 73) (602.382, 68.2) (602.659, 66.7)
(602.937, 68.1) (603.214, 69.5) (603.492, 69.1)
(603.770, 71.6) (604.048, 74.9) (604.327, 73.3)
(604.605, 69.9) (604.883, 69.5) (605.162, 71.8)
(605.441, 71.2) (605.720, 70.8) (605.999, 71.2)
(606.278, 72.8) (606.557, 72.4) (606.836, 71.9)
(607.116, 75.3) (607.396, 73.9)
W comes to 71.6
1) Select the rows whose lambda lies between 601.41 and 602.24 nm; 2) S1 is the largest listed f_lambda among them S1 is 75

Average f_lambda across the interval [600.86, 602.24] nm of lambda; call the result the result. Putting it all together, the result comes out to 70.9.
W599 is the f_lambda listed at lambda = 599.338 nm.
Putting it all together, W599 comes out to 70.5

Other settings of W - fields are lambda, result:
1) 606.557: 72.4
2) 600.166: 70.8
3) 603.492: 69.1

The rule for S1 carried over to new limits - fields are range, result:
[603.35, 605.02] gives 74.9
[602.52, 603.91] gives 71.6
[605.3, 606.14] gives 71.2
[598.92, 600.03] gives 73.2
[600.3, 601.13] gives 63.9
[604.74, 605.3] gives 71.8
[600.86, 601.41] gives 71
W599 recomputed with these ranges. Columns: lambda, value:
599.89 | 73.2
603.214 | 69.5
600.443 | 58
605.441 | 71.2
